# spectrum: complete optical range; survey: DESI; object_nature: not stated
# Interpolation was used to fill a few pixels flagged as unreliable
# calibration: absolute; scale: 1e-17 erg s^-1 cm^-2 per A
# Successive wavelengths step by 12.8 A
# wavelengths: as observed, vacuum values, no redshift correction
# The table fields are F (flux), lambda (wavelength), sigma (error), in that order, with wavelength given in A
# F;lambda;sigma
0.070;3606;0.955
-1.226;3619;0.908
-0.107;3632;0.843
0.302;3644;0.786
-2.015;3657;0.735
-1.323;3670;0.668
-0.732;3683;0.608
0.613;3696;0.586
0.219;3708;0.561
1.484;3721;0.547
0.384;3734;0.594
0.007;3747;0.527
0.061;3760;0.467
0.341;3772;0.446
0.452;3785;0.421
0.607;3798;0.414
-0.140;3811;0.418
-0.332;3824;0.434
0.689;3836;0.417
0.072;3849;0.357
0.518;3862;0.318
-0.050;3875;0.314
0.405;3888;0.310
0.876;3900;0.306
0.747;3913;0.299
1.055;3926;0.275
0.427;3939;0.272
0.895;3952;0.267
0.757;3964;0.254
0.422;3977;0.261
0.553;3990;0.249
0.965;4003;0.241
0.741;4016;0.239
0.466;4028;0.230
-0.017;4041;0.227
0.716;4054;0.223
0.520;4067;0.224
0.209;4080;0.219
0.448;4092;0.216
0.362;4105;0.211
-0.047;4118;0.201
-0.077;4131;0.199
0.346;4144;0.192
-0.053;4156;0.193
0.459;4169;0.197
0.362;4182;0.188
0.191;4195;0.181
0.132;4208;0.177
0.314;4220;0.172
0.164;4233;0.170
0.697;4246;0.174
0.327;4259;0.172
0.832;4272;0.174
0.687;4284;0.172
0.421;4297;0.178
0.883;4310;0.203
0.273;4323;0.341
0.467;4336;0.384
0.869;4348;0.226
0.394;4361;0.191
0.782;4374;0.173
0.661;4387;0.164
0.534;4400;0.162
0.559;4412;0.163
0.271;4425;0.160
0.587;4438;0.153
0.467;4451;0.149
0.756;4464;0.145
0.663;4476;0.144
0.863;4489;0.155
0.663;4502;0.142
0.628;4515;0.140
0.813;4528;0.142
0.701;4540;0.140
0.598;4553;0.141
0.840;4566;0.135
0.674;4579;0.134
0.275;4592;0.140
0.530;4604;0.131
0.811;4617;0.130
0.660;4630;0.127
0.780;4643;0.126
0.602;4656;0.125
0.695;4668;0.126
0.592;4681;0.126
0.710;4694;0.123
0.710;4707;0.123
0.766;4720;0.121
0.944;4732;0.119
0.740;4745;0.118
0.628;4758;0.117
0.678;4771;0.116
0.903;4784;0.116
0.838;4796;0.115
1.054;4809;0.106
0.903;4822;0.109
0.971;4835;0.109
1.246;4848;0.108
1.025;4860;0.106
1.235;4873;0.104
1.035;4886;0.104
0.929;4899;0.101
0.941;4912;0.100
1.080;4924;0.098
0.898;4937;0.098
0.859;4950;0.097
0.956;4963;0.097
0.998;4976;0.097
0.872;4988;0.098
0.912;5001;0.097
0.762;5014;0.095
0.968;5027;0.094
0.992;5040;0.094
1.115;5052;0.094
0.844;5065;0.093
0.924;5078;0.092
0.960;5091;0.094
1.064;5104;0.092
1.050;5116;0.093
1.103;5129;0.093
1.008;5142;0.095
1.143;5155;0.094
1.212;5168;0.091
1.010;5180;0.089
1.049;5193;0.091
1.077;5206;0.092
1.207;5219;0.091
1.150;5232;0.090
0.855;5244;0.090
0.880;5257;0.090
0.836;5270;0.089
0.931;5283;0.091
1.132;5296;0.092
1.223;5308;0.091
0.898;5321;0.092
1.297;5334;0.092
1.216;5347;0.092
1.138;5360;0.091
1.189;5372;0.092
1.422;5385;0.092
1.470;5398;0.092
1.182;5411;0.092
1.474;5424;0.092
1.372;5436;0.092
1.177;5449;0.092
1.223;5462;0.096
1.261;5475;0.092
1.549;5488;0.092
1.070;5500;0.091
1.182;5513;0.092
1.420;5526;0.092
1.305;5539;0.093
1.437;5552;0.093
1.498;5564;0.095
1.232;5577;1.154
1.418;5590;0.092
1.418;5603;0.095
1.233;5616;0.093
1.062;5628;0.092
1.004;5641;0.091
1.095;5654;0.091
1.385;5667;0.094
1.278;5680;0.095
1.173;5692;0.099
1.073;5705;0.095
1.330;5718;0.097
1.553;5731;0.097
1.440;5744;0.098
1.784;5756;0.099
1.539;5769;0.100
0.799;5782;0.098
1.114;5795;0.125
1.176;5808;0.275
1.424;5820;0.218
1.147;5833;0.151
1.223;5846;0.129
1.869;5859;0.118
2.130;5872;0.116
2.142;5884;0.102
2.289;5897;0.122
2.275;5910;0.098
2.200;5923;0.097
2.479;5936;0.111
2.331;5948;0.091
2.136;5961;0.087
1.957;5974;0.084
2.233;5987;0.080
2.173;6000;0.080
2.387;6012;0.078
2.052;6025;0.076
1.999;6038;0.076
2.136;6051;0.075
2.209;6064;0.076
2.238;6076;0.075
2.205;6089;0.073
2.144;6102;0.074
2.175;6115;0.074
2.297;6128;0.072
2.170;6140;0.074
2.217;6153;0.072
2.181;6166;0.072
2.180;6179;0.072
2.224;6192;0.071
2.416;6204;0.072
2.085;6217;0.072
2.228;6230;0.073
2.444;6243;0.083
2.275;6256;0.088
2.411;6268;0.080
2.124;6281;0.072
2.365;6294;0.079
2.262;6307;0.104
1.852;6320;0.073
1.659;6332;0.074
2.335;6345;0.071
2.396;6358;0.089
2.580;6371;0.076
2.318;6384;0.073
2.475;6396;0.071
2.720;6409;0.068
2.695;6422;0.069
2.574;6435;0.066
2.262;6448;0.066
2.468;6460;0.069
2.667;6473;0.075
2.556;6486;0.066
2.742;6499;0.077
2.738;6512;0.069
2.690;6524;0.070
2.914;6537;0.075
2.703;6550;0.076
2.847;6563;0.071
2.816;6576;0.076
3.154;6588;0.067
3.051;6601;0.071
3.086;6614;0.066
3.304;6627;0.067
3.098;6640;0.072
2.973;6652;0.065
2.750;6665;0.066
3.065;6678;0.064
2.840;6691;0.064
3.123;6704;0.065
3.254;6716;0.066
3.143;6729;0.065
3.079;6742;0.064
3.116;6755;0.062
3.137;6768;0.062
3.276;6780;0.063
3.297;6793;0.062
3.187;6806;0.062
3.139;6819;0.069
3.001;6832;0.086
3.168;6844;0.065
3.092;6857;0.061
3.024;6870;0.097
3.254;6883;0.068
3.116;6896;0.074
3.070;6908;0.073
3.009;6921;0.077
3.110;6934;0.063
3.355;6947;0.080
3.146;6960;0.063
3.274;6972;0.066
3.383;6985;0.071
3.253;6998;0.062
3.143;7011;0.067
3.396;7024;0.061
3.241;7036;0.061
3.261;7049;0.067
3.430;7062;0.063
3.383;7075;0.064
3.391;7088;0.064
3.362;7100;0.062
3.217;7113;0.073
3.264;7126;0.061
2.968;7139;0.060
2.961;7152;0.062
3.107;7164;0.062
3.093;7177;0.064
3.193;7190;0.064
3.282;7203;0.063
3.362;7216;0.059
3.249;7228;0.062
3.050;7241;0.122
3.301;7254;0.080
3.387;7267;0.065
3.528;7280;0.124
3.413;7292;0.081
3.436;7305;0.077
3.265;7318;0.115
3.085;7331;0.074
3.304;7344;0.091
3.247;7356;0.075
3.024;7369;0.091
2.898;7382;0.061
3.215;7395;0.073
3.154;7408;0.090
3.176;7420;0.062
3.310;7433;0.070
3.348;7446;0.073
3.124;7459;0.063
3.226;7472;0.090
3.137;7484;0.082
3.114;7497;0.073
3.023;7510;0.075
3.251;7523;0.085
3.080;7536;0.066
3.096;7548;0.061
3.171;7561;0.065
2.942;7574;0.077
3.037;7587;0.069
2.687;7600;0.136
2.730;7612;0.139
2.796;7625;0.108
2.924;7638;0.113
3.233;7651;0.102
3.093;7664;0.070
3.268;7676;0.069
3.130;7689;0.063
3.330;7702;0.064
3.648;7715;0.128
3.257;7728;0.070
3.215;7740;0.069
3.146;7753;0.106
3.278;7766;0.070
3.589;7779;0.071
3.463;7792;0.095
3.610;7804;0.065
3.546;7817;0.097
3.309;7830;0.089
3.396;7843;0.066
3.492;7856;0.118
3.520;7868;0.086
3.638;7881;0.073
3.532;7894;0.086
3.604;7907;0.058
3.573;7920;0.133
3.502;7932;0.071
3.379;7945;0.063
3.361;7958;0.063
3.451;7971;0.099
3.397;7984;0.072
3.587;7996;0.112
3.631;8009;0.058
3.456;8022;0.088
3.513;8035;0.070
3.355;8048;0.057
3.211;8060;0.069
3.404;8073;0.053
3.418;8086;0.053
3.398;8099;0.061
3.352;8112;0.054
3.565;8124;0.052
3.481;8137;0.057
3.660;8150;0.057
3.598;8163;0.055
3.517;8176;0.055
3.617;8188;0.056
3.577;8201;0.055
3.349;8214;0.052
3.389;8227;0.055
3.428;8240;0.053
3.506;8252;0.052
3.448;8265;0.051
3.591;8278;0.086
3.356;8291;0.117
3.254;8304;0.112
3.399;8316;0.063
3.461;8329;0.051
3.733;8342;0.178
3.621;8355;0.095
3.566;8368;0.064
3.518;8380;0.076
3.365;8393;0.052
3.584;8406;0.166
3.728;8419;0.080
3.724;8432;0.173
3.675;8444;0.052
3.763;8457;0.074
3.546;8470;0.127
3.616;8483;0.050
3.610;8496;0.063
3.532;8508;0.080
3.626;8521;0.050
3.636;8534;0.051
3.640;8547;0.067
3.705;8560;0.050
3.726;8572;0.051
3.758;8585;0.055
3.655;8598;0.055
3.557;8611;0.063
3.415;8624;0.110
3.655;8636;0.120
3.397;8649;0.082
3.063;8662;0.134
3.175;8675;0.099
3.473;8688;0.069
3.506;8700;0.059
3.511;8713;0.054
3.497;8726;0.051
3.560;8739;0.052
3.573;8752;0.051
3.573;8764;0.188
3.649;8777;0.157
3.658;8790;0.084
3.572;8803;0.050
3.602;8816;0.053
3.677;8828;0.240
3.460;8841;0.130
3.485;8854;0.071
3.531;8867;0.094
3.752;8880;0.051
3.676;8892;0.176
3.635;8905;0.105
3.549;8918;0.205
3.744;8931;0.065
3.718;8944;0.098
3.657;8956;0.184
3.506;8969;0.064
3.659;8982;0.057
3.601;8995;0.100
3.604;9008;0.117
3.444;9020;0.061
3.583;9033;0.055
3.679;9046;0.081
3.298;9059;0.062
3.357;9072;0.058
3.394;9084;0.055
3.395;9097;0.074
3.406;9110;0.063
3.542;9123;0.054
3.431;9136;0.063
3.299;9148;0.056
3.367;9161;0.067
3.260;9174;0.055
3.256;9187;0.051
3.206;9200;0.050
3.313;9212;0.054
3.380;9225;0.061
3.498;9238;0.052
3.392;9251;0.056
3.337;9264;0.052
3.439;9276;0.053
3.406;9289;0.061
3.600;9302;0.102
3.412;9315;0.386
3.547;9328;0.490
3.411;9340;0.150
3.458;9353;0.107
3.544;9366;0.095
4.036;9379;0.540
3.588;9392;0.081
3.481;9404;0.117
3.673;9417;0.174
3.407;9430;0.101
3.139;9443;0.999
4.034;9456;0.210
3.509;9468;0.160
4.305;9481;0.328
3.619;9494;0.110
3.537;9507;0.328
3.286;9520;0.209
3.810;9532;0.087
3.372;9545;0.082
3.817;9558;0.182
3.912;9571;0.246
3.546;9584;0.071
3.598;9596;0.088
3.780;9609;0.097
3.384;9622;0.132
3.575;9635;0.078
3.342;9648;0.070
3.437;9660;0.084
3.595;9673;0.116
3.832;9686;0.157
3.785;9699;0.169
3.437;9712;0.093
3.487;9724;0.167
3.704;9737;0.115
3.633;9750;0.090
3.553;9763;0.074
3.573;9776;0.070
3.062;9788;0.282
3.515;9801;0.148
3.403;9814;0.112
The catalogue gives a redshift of 0.47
